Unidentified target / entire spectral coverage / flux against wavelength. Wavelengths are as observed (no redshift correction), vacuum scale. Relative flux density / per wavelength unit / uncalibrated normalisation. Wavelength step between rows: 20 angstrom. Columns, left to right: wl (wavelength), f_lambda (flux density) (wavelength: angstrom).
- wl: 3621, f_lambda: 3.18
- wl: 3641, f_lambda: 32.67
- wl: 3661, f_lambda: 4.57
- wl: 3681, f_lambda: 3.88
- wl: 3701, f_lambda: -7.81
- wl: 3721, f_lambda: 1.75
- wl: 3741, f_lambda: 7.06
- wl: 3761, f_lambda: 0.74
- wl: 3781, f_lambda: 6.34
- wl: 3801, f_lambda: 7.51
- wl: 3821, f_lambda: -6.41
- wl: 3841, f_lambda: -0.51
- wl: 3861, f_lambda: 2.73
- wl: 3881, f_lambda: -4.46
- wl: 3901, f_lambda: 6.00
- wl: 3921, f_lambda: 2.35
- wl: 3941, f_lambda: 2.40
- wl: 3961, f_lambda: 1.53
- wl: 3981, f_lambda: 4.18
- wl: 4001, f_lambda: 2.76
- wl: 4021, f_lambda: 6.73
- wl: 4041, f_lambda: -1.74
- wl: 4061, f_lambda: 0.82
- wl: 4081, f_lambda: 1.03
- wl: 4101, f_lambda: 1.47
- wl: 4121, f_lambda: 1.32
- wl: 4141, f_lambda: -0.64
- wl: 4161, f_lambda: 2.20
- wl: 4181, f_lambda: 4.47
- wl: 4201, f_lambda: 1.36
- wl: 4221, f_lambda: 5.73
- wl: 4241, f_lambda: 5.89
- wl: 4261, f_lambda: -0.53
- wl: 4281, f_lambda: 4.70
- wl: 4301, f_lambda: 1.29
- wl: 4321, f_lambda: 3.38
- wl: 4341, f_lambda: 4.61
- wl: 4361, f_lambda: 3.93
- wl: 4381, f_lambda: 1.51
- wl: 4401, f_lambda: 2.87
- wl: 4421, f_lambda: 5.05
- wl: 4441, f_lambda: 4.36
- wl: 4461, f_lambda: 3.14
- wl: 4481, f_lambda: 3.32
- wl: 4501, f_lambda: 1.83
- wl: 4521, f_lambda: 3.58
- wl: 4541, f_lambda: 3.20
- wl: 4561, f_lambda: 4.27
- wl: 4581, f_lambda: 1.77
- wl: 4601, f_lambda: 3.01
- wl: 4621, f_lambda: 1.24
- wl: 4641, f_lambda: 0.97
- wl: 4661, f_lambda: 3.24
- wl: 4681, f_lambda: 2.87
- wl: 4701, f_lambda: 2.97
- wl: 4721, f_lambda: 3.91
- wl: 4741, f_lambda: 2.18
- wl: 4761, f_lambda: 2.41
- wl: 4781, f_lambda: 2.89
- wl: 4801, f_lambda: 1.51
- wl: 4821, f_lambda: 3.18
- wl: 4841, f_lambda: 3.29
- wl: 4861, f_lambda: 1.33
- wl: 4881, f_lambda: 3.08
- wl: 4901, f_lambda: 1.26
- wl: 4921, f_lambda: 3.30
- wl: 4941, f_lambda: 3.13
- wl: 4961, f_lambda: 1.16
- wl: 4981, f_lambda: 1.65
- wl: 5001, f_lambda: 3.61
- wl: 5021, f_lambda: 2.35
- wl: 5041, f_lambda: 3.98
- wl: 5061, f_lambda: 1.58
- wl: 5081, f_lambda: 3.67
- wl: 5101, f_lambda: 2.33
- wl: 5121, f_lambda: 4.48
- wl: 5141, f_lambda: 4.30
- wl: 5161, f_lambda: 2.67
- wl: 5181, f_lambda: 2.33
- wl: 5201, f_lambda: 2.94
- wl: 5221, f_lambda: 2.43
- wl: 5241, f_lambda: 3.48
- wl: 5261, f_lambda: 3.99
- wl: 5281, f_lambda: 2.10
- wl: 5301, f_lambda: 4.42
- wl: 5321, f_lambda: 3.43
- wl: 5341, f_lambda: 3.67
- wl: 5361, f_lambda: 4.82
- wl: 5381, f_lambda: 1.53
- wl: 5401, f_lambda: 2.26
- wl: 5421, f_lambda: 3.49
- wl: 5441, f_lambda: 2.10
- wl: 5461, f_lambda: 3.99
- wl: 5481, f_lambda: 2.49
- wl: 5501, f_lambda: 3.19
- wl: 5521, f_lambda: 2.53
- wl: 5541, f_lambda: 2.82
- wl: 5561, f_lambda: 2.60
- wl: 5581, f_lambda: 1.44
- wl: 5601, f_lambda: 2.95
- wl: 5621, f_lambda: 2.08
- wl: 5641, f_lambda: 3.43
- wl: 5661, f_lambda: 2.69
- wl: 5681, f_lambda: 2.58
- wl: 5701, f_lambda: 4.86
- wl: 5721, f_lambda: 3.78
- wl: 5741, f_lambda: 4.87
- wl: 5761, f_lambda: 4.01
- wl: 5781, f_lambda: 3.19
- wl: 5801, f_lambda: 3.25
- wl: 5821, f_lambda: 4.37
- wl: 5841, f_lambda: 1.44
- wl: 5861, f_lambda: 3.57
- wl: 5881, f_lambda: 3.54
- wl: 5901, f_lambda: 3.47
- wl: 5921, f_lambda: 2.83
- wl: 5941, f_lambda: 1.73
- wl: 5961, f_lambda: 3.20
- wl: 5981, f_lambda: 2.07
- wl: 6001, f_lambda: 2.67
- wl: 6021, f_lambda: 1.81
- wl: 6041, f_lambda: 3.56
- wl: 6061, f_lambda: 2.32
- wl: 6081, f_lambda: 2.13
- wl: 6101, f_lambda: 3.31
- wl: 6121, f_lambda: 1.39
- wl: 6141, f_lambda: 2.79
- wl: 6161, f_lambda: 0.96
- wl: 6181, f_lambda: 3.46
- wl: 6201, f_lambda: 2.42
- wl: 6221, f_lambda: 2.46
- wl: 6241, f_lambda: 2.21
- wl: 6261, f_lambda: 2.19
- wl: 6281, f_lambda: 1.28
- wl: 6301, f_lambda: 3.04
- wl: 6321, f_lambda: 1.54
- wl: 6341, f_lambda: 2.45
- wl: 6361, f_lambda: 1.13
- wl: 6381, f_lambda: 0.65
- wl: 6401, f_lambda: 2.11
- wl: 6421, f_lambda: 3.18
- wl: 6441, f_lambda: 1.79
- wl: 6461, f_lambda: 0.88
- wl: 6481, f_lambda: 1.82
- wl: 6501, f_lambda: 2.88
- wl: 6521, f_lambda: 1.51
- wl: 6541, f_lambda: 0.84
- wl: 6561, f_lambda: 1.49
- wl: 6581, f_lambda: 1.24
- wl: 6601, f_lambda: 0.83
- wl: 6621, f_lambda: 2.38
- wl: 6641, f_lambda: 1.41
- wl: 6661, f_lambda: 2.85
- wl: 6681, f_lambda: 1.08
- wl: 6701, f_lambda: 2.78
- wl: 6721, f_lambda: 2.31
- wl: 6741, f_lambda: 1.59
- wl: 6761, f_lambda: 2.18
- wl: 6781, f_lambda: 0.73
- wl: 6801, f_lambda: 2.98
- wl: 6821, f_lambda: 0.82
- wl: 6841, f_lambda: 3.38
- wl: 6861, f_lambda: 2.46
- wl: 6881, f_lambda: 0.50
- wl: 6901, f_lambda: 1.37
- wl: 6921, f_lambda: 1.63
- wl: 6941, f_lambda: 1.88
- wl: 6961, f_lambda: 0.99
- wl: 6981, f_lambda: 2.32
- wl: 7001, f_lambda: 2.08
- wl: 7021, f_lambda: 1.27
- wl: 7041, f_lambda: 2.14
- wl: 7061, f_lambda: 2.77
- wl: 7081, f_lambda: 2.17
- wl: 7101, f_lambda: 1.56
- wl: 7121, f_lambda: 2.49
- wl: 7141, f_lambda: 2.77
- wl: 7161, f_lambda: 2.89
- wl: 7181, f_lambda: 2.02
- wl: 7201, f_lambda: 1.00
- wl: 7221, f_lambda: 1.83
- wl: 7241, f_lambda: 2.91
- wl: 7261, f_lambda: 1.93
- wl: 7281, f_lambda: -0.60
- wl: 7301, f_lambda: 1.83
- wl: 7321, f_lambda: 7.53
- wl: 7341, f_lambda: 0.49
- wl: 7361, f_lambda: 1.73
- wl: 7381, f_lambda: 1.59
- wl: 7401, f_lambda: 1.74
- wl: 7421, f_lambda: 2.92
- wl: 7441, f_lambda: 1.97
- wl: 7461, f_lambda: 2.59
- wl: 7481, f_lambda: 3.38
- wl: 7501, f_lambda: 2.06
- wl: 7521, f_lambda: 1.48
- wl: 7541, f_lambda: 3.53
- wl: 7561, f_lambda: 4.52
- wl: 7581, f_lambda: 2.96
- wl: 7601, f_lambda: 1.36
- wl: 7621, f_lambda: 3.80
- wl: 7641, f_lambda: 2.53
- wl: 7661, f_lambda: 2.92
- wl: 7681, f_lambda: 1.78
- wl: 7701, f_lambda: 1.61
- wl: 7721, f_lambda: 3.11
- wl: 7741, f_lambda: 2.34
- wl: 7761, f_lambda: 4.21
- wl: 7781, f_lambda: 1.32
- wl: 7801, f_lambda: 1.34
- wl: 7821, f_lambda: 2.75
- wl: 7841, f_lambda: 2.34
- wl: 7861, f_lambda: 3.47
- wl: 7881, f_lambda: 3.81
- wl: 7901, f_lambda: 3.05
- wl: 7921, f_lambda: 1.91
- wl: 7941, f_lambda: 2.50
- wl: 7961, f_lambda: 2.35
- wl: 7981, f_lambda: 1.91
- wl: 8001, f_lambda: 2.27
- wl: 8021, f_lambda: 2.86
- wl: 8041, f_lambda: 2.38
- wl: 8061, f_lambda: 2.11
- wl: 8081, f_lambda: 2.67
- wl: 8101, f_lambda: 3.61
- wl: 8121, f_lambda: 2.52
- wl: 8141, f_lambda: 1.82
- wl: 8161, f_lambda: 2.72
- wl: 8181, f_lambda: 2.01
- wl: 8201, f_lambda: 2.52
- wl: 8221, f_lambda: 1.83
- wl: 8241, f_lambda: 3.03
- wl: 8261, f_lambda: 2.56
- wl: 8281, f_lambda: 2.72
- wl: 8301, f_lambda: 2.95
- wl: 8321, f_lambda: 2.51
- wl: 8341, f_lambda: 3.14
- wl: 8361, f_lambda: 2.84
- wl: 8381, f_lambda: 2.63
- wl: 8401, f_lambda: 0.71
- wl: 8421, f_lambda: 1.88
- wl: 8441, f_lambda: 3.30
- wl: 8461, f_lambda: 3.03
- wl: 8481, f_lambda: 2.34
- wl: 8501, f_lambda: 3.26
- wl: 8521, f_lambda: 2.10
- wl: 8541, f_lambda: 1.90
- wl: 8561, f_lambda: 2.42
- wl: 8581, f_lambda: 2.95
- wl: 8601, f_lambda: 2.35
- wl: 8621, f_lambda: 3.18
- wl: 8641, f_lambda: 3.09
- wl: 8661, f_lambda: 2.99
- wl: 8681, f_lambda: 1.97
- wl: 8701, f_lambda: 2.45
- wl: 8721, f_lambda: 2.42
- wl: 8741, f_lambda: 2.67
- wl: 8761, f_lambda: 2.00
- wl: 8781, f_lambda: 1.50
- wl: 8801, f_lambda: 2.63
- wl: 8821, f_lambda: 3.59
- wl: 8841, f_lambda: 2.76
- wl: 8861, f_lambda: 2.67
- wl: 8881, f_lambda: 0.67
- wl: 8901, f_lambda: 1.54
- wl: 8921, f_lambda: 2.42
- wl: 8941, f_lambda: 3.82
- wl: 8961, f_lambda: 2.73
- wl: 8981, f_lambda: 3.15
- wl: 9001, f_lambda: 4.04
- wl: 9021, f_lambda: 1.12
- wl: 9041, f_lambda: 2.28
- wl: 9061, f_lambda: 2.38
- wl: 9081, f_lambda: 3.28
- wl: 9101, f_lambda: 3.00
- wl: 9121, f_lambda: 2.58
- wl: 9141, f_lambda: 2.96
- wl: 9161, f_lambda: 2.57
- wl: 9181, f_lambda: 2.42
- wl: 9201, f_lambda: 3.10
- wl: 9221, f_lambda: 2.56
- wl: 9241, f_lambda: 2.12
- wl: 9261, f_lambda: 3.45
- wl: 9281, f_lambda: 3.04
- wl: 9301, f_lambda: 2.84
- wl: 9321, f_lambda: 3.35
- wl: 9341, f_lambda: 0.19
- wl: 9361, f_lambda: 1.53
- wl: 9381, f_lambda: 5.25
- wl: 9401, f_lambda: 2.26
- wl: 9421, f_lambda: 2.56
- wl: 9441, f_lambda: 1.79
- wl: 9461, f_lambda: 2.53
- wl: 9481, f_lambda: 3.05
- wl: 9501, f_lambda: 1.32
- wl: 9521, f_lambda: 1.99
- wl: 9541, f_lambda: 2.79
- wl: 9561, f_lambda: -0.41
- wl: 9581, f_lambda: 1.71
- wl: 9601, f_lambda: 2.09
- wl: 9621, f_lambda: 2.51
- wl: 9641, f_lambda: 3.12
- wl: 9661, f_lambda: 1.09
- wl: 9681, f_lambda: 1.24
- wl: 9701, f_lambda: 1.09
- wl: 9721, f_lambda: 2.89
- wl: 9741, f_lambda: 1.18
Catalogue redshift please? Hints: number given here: 0.962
